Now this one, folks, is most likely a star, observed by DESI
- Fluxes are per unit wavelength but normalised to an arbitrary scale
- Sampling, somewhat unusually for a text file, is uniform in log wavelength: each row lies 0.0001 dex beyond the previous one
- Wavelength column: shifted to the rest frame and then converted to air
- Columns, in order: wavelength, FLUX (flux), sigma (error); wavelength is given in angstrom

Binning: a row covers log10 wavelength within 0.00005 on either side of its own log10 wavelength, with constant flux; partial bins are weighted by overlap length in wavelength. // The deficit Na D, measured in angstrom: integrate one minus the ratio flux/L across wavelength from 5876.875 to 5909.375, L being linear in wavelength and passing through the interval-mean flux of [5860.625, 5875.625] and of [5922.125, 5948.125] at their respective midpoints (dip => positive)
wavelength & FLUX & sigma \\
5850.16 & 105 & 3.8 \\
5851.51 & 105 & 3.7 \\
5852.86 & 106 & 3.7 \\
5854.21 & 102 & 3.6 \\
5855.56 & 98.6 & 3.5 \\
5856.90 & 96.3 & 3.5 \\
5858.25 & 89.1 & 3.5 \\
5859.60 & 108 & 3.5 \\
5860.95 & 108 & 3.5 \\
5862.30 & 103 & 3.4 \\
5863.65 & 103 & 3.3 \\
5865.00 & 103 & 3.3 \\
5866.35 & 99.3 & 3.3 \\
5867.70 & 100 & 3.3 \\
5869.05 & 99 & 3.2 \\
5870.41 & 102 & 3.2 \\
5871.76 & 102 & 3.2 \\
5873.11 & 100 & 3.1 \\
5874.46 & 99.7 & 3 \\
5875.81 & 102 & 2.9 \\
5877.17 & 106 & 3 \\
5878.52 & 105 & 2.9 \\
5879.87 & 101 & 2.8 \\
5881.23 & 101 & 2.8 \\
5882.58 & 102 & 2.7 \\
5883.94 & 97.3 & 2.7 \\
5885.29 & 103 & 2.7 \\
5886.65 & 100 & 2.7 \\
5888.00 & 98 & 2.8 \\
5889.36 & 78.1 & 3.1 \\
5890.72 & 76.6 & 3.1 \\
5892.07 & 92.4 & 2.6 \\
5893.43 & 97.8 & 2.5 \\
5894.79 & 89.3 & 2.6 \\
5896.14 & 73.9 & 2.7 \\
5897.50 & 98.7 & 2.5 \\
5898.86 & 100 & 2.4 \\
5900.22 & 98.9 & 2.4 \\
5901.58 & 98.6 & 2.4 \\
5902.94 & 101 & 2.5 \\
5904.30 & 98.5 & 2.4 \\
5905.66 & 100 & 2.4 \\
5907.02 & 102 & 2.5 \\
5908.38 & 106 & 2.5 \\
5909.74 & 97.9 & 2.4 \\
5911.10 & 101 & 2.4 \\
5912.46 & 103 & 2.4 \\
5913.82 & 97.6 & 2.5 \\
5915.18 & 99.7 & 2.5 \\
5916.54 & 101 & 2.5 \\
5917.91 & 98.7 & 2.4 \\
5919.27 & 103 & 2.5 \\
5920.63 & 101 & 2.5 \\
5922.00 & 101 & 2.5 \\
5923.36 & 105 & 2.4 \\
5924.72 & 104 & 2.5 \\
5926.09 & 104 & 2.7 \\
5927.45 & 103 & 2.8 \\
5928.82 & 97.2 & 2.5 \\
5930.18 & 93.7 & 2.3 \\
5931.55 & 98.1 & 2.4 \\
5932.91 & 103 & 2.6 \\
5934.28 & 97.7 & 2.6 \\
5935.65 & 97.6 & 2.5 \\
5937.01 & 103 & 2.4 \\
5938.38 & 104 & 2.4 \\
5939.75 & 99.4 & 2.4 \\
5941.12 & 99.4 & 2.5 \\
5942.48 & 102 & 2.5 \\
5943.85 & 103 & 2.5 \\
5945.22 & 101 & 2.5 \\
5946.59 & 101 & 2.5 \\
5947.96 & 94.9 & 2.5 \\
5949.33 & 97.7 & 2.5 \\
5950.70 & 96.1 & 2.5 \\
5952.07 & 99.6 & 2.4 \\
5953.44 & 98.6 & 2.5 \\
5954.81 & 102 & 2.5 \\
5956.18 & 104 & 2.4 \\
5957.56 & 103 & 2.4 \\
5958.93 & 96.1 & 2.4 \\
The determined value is 1.4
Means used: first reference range 102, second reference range 101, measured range 96.8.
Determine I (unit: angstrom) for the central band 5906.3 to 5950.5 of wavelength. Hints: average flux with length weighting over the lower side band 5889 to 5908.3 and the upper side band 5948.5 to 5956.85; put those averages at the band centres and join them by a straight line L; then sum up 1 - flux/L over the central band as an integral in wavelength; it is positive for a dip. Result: -1.6 angstrom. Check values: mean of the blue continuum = 93.9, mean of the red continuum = 99.6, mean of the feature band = 101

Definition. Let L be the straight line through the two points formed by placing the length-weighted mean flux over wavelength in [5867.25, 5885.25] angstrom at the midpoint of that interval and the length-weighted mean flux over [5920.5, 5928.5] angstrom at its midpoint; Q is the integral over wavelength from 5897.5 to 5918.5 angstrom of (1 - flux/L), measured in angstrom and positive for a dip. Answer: 0.4 angstrom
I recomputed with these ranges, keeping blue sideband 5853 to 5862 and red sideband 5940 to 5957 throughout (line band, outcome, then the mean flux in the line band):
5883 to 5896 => 1.1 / 91.9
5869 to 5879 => -0.1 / 102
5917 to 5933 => -0.1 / 101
